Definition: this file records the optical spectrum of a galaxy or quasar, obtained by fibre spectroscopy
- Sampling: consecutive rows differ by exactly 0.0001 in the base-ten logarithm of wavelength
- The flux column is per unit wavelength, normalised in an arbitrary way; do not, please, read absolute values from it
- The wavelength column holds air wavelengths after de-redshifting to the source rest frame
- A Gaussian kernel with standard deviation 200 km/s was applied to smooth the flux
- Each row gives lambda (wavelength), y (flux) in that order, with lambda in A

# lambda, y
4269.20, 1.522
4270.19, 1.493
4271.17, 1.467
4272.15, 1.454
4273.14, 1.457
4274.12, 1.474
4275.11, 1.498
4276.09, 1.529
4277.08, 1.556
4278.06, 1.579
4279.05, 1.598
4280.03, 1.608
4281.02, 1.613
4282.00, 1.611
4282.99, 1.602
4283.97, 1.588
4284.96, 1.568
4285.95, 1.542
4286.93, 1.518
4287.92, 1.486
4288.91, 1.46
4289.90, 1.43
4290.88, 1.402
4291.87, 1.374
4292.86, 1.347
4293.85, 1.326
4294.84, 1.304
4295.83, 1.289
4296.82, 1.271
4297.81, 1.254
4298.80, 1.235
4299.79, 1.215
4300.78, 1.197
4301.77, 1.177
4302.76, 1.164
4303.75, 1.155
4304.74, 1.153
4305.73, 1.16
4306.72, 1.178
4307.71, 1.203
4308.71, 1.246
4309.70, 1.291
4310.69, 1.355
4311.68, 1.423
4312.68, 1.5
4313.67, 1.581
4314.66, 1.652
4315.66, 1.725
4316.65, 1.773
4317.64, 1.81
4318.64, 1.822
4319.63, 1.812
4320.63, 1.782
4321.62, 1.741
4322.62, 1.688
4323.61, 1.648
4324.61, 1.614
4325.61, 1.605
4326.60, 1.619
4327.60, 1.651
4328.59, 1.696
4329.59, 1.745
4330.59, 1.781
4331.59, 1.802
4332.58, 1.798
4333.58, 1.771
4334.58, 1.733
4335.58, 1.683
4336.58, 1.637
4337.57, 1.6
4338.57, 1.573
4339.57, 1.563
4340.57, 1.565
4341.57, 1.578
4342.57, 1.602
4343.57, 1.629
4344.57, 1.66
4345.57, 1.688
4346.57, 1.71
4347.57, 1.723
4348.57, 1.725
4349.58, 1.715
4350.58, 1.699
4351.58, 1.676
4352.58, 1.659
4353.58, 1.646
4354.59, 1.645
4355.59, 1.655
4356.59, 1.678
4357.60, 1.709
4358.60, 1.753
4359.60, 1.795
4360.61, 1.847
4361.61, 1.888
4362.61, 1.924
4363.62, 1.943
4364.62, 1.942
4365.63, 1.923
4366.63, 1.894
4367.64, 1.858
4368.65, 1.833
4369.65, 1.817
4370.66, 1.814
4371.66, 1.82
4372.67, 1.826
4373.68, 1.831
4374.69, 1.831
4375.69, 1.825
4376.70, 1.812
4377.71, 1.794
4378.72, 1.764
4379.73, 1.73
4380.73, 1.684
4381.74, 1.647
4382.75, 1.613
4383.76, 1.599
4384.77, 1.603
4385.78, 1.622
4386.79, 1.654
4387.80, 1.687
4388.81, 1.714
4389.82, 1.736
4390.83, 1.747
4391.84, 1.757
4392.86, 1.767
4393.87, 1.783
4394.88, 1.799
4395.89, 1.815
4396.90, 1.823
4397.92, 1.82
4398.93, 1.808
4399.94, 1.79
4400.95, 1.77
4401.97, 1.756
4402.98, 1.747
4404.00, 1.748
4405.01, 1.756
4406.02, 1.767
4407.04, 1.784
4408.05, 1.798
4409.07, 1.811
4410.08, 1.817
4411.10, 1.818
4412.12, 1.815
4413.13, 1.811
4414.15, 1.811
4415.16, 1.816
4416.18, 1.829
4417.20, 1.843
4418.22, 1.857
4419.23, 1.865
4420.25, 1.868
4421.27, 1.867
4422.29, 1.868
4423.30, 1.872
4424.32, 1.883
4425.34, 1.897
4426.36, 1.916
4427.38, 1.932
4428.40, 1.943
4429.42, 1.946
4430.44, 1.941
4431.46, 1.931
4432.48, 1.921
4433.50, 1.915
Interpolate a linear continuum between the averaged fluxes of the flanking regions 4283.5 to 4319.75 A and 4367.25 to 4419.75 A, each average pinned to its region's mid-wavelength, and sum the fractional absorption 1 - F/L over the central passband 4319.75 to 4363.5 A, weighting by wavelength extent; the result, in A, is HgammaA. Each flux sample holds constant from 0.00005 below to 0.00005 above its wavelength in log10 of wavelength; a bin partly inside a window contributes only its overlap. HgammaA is -3.8 A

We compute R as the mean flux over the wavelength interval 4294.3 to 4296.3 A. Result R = 1.3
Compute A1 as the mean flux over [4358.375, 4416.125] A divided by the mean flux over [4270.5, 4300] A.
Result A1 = 1.23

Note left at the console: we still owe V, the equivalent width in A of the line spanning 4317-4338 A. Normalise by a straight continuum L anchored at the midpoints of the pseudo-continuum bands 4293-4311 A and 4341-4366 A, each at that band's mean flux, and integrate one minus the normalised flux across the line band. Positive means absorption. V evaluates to -3.4 A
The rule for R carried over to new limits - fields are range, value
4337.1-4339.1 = 1.58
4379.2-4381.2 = 1.71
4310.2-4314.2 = 1.47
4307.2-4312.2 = 1.3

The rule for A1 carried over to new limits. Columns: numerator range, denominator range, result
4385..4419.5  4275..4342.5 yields 1.17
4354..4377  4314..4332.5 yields 1.06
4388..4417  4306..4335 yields 1.10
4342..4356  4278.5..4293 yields 1.10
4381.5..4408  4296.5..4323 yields 1.22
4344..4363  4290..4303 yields 1.35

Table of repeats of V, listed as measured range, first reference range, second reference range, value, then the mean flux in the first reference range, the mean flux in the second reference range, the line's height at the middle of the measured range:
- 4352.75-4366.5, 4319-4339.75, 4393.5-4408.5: -0.49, 1.7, 1.79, 1.73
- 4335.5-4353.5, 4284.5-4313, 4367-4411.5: -1.24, 1.32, 1.76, 1.54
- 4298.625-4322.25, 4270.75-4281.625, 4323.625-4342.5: 2.62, 1.53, 1.67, 1.61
